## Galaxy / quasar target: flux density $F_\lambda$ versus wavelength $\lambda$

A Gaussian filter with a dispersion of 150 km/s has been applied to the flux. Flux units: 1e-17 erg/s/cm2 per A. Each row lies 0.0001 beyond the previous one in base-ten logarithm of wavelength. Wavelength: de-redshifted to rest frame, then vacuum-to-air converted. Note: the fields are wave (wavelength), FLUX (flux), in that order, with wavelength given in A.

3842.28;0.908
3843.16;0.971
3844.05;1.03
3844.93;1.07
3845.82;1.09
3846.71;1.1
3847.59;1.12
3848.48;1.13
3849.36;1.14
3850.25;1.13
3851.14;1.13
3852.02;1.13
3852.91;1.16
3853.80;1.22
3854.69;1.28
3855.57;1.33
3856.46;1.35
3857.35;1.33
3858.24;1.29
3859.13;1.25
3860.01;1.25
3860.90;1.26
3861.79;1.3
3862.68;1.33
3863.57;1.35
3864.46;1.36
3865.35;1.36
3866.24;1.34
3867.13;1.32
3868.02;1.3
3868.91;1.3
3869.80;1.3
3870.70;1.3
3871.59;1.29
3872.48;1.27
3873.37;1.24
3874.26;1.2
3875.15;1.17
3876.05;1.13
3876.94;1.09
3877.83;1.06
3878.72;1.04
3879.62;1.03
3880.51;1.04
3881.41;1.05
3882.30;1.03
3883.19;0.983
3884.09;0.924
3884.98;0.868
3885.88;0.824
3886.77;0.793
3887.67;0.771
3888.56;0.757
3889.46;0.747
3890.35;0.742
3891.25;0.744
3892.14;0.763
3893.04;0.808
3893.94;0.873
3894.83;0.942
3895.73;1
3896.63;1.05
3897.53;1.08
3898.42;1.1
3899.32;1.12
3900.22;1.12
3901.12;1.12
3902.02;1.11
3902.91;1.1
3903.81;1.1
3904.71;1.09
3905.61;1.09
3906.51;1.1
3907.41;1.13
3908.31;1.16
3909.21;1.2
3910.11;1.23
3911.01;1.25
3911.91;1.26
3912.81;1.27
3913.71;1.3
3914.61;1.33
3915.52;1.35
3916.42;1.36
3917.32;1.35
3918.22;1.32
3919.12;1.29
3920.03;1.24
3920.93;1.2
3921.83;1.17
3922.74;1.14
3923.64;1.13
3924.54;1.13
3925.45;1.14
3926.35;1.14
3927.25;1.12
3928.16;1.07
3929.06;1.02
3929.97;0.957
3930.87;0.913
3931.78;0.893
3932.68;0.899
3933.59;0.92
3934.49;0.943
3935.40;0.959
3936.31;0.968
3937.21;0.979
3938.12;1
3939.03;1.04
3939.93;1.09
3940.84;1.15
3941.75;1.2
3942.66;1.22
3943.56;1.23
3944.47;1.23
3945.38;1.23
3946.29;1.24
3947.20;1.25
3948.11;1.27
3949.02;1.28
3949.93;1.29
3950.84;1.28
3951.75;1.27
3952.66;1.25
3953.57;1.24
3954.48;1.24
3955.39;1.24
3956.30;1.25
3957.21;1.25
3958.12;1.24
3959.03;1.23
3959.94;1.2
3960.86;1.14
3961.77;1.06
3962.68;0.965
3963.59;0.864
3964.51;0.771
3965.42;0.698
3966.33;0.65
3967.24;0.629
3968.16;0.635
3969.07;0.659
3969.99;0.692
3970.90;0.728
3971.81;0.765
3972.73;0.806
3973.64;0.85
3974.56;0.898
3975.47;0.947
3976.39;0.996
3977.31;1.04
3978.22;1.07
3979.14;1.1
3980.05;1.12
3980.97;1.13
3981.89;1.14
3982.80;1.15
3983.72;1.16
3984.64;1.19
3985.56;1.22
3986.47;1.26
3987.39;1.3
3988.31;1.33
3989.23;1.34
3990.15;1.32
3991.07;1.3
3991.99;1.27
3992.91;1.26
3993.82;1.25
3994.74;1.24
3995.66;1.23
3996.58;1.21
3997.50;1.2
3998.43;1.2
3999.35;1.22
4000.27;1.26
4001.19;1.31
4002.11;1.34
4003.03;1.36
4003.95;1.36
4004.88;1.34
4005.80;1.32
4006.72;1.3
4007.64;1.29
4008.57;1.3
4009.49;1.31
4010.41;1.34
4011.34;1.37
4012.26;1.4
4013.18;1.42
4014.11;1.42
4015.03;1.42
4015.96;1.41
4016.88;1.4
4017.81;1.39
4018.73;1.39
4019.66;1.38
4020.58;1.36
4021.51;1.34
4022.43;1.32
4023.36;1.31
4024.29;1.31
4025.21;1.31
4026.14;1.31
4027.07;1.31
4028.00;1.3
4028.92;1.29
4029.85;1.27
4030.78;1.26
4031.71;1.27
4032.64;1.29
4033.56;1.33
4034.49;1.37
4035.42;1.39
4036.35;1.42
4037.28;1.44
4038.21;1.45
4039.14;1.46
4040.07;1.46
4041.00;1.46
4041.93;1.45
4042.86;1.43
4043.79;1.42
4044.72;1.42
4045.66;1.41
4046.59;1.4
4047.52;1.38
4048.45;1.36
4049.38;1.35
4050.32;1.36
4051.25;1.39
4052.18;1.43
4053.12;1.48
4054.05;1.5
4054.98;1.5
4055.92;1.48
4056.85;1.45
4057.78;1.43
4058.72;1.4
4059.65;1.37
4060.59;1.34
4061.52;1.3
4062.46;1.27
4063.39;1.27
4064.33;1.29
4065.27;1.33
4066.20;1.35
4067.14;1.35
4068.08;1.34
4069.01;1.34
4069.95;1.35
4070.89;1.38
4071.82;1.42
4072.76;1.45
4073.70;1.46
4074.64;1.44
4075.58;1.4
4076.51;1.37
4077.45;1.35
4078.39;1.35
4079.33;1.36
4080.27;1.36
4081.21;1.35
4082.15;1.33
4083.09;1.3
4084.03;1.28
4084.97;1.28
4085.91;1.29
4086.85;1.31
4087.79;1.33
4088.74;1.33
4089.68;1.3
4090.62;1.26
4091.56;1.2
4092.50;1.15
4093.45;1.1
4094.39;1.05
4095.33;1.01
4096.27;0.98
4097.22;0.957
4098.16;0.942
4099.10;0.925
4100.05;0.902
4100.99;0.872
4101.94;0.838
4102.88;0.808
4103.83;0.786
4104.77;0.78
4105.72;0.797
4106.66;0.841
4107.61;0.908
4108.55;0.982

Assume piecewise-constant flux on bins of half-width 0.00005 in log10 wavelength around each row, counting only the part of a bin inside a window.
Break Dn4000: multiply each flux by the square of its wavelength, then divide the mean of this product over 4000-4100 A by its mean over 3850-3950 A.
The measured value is 1.3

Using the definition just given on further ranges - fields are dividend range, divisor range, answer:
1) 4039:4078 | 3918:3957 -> 1.30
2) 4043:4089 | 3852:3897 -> 1.36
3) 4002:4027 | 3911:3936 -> 1.24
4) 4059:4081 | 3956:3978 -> 1.56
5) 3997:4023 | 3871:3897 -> 1.46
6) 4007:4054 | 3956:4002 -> 1.31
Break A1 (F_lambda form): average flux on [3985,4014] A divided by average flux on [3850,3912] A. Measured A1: 1.16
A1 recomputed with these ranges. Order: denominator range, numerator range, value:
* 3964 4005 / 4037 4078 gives 1.29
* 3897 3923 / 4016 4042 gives 1.14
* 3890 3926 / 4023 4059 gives 1.23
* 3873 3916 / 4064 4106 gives 1.15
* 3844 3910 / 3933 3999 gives 0.99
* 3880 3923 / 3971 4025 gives 1.16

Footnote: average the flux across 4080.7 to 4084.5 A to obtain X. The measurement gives 1.32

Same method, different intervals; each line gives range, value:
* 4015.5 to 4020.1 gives 1.39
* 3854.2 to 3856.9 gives 1.32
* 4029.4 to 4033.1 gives 1.27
